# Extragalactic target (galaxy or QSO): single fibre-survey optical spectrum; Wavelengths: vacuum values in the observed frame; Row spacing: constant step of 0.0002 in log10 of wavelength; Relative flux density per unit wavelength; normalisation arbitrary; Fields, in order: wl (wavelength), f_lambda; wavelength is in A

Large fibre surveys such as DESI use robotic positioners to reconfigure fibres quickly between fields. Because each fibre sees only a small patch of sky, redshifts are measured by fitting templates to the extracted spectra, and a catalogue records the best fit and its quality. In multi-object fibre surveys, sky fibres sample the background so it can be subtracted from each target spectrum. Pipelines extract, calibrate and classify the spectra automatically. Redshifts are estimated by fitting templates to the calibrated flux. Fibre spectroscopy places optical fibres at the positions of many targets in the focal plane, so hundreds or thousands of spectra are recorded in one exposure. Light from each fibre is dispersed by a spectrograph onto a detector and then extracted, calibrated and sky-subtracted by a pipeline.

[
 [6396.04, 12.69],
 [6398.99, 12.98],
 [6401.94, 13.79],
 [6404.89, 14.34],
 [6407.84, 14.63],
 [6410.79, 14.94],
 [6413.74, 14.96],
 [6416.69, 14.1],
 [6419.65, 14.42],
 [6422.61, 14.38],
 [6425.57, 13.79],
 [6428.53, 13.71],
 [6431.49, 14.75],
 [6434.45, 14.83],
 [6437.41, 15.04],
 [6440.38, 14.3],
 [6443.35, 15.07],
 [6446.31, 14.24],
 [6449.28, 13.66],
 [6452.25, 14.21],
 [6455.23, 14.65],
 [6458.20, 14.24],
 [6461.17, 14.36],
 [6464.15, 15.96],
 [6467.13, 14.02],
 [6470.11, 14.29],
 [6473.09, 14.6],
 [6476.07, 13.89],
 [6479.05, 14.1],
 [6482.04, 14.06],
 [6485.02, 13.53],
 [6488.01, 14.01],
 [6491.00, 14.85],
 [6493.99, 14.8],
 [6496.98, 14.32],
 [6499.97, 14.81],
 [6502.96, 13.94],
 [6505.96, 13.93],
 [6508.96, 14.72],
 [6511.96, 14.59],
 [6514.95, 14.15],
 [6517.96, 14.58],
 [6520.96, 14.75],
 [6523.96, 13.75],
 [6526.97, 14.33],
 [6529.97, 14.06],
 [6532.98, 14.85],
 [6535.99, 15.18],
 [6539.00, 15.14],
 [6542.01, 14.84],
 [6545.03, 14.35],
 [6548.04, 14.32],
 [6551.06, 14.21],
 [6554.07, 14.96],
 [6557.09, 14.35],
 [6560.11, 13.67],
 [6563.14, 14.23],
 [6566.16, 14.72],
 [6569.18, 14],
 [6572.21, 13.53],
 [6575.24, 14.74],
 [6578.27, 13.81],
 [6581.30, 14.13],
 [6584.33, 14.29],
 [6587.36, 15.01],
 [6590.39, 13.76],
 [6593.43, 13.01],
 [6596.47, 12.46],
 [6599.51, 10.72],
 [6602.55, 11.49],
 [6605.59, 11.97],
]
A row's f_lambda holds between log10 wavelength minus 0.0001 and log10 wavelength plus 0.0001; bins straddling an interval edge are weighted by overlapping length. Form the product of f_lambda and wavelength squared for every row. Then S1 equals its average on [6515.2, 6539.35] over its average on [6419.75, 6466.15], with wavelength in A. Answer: 1.0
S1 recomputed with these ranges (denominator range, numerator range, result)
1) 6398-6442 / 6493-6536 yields 1.04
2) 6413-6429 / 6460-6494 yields 1.03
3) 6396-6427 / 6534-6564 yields 1.07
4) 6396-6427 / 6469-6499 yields 1.03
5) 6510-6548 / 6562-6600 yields 0.96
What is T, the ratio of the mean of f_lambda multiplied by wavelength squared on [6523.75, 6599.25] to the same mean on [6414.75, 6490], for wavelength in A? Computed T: 1.02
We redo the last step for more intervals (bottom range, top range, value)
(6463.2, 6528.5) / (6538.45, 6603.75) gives 0.99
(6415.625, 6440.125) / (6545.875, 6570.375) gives 1.04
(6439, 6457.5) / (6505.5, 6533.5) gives 1.02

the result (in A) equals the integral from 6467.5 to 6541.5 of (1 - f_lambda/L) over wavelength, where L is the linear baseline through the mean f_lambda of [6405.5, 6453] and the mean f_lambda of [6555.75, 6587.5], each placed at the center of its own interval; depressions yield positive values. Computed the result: -0.4 A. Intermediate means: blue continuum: 14.4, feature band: 14.4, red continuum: 14.2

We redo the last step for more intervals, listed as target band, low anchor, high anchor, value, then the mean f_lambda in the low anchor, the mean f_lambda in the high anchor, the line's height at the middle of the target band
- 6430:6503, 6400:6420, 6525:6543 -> 0.61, 14.4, 14.7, 14.6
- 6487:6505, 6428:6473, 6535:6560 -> 0.13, 14.5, 14.6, 14.6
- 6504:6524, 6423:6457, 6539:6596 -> -0.15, 14.4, 14.2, 14.3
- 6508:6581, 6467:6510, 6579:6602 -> -3.63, 14.3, 13.3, 13.7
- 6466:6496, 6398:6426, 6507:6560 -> 0.39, 14.3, 14.5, 14.4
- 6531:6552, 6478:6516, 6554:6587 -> -0.66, 14.3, 14.2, 14.2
